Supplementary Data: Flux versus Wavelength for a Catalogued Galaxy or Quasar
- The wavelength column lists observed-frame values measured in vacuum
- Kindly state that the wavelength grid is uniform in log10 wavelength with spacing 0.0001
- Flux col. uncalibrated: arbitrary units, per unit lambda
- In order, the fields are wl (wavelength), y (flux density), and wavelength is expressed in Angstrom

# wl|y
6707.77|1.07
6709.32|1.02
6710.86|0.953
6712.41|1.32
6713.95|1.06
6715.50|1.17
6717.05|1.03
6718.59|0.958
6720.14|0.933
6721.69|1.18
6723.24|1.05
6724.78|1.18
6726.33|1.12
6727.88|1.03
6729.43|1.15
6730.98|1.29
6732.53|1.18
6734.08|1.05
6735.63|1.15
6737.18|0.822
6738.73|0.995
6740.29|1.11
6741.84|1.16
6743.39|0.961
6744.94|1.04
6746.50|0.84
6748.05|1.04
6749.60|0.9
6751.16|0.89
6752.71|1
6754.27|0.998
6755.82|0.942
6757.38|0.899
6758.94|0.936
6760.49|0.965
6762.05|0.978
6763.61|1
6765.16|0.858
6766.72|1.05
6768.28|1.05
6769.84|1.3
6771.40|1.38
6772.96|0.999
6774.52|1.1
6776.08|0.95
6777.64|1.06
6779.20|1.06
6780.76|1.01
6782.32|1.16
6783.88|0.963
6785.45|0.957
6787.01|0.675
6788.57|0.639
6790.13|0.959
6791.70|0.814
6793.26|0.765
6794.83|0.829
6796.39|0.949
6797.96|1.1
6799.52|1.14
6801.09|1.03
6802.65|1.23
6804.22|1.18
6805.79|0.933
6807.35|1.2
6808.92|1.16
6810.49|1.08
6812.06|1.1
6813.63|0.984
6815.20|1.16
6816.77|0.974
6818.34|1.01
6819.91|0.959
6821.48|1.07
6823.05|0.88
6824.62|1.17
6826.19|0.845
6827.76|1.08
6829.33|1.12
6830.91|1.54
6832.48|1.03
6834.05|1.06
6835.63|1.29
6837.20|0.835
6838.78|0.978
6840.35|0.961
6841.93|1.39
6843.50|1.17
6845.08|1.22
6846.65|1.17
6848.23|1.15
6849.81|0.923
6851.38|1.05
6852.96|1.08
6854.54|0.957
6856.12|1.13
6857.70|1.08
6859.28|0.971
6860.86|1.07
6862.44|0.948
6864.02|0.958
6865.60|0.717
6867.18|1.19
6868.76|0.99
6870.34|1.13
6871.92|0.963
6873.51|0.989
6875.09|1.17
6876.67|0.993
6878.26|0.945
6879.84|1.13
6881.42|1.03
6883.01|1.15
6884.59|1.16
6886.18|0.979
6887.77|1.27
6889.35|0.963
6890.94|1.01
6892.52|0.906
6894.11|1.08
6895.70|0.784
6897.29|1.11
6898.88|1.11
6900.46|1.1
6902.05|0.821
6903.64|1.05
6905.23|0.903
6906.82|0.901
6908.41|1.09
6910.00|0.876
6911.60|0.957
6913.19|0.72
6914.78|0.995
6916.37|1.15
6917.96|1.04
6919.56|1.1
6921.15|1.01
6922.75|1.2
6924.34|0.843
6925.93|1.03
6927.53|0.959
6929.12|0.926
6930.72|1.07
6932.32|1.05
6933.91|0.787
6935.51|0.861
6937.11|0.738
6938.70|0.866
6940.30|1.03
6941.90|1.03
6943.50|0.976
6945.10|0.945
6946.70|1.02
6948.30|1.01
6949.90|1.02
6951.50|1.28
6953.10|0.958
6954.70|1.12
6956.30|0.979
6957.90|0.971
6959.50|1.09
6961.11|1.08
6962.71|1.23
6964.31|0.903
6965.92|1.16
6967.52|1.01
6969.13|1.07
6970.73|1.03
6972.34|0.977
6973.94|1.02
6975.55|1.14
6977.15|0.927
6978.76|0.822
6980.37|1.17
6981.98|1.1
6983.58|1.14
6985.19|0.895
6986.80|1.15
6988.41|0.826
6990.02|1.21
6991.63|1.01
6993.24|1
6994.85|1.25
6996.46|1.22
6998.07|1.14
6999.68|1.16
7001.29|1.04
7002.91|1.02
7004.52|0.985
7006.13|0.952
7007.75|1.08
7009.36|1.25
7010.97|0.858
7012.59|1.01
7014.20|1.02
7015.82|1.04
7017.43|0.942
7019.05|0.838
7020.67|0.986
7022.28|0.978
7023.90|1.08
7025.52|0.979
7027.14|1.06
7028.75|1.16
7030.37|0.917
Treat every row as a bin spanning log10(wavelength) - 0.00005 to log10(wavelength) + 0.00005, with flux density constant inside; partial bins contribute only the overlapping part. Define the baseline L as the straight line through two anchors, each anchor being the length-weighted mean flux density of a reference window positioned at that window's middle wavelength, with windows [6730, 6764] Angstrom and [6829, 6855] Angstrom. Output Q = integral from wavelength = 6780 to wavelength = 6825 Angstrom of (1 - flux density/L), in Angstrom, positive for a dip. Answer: 2.92 Angstrom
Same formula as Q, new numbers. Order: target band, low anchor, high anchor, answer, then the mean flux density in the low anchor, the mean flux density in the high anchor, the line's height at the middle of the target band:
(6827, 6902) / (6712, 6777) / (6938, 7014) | -1.2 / 1.05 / 1.05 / 1.05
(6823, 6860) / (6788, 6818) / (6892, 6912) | -3.4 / 1.01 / 0.977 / 1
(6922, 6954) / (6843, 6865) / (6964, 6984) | 1.9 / 1.06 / 1.04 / 1.04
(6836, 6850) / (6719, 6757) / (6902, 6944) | -1.5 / 1.04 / 0.964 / 0.997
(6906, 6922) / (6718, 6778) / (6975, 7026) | 0.8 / 1.04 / 1.04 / 1.04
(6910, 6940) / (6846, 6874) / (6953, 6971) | 2.4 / 1.03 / 1.05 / 1.04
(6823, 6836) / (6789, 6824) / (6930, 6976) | -1.3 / 1.02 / 1.01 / 1.02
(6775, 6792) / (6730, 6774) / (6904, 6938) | 1.3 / 1.03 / 0.963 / 1.02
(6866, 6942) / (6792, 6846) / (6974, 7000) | 4.8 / 1.07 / 1.07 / 1.07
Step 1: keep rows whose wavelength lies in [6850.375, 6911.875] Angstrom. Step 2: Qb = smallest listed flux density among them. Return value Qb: 0.717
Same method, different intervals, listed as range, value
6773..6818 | 0.639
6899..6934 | 0.72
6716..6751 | 0.822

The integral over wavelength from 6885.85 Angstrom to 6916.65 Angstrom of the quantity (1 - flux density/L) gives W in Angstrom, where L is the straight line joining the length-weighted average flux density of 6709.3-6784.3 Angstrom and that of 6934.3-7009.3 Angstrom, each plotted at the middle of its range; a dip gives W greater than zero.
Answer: 1.57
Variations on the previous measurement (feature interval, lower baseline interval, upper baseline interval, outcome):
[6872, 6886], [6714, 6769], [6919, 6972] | -0.6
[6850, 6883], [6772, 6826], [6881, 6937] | -0.8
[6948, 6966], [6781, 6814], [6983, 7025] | -0.6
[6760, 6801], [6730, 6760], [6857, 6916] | 0.8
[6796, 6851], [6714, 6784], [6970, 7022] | -2.5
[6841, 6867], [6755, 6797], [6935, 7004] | -1.7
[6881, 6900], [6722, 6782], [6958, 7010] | 0.1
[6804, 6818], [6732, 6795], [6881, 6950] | -1.3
